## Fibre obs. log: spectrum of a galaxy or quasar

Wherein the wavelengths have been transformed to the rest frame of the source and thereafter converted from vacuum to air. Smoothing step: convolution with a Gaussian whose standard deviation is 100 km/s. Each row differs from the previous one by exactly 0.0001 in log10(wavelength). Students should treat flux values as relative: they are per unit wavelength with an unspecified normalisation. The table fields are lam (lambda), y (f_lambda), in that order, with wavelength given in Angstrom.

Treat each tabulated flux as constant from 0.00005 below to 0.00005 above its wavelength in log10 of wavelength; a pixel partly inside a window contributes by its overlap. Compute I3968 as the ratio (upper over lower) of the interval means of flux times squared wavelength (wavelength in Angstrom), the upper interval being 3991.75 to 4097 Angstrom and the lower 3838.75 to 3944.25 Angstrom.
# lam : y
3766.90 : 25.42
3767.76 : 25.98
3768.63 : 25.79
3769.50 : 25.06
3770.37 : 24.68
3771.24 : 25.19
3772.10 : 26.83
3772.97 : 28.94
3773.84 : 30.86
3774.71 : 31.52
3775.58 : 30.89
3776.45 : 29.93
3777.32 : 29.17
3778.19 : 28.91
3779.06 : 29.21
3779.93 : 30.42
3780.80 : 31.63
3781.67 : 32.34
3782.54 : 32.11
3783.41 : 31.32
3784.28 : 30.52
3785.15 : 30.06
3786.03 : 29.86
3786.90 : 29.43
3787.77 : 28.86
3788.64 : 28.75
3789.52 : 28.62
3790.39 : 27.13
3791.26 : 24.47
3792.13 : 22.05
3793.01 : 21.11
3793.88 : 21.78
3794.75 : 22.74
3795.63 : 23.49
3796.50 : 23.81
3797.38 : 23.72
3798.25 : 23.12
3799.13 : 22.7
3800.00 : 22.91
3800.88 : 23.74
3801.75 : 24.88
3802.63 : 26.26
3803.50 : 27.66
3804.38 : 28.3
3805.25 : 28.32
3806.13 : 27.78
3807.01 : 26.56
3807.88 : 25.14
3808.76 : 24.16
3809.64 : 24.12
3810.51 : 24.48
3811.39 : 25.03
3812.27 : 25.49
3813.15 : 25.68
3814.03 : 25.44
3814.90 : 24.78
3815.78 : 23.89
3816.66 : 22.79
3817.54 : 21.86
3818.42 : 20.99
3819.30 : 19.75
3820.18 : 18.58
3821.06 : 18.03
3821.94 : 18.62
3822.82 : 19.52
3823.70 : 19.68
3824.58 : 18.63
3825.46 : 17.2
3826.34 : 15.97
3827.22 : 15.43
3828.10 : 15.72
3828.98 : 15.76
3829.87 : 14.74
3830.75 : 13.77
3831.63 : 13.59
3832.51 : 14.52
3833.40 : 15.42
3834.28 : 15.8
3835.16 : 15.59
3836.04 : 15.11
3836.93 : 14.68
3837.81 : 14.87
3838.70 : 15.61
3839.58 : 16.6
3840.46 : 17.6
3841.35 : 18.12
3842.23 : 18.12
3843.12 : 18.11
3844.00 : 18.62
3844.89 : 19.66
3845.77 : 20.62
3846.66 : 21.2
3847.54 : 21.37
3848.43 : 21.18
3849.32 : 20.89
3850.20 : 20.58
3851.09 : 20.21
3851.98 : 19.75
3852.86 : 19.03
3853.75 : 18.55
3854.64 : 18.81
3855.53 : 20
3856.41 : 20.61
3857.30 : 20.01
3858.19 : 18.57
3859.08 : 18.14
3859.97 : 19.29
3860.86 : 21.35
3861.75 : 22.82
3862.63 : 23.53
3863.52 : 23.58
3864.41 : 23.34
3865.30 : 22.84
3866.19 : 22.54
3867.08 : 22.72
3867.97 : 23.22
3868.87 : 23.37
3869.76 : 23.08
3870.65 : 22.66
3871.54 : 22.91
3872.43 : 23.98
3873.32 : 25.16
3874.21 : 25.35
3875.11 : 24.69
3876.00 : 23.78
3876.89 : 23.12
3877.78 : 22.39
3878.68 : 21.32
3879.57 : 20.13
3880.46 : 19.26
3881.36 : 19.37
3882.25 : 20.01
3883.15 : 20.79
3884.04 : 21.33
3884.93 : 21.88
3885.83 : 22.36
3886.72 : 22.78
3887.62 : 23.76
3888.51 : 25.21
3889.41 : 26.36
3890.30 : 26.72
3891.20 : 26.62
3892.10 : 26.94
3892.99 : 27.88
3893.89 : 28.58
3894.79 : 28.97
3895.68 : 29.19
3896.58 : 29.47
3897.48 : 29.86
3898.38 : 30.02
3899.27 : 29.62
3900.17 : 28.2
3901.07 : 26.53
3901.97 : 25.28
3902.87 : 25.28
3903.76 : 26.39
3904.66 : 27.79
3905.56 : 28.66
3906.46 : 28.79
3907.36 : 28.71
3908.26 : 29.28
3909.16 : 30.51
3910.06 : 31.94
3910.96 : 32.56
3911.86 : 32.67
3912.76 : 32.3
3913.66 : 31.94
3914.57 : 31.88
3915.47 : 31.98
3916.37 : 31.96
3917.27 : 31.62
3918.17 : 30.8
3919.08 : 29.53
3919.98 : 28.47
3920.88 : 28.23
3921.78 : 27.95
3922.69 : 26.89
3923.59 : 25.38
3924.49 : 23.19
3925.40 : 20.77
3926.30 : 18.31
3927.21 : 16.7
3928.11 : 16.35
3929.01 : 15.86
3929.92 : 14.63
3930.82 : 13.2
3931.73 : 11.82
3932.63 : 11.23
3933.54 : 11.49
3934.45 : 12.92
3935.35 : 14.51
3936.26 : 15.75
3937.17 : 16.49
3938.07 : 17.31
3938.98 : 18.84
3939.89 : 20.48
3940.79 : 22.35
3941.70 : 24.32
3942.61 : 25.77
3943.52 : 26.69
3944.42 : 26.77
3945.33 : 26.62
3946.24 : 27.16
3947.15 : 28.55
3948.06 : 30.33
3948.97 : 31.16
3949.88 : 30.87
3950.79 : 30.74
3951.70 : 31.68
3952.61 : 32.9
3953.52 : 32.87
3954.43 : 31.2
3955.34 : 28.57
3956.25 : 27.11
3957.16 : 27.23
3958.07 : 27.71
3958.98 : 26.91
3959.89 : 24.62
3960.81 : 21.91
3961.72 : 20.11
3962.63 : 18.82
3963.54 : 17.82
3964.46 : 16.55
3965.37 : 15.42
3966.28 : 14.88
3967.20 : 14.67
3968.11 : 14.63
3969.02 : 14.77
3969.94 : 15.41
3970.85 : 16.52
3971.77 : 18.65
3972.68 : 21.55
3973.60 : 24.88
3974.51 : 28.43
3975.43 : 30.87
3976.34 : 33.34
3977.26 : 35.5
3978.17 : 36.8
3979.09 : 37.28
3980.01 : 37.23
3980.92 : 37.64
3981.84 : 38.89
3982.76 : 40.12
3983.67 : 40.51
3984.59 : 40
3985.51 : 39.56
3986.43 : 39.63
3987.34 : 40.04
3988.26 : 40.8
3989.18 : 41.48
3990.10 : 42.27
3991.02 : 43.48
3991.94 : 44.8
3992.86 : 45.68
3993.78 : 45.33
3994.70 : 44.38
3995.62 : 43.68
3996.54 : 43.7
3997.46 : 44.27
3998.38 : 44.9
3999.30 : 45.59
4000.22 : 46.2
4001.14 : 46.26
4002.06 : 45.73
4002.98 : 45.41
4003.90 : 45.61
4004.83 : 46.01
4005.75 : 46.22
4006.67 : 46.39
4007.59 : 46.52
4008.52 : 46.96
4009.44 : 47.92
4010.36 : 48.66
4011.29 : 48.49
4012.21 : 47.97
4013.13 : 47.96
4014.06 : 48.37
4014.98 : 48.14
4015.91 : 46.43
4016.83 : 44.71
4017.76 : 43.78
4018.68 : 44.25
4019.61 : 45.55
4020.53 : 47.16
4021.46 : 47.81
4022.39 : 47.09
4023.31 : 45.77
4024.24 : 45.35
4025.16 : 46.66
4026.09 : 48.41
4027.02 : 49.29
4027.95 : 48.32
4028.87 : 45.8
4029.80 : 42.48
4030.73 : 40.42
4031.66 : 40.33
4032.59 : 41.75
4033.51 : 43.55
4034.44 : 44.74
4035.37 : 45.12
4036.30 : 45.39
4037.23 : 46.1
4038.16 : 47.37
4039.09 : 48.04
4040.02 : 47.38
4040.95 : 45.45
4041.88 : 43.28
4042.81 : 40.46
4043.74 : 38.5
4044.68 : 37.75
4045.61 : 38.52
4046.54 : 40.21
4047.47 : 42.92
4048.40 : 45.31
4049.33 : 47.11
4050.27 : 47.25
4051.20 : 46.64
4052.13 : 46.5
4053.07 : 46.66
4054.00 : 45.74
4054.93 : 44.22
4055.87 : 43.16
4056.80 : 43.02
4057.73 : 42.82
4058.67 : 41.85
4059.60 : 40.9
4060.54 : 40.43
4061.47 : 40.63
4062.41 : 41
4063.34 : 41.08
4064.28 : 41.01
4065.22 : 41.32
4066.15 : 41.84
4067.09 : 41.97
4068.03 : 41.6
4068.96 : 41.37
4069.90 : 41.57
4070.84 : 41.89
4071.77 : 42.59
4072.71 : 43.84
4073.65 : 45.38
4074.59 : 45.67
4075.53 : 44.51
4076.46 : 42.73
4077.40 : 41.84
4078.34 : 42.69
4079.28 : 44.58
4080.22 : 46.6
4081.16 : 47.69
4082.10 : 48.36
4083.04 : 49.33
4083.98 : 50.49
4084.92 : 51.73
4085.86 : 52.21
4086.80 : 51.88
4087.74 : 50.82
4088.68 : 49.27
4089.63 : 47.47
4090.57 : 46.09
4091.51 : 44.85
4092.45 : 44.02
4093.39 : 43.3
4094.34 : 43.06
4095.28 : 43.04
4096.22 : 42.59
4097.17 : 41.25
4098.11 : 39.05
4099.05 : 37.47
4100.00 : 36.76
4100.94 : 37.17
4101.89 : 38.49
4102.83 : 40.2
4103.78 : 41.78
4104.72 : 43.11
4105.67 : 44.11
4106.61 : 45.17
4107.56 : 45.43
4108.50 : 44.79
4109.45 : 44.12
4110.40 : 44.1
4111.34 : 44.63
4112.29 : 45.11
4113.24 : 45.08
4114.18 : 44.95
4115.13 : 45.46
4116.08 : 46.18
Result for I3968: 2.09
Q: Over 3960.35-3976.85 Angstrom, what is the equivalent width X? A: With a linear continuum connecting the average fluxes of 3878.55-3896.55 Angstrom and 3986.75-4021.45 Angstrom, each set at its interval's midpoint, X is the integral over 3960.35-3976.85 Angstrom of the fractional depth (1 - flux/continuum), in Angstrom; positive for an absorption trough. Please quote 8.1 Angstrom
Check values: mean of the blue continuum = 24.2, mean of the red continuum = 45.5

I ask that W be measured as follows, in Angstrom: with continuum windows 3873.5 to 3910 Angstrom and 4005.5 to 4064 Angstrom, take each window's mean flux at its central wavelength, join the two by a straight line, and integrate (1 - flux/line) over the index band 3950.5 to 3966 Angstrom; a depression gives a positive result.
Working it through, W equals 4.1 Angstrom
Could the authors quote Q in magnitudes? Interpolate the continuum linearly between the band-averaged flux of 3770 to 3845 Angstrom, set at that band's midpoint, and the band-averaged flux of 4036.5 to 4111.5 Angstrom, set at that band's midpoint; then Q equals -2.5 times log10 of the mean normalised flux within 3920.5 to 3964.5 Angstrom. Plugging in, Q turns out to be 0.42 mag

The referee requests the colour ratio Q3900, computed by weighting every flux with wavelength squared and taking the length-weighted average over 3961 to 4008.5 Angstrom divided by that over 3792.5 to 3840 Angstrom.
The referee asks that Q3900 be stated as 1.84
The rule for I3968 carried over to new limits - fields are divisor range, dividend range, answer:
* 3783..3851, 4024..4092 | 2.32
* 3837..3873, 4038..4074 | 2.33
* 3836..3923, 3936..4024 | 1.51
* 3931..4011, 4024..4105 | 1.46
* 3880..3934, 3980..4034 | 1.85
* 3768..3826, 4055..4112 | 1.98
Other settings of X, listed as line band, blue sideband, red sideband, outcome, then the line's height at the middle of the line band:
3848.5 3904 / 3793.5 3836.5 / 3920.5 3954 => -4.0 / 21.8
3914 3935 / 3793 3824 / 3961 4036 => 6.8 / 33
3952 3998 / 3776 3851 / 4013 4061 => 8.9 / 38.5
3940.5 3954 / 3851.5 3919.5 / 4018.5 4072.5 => 1.6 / 32.4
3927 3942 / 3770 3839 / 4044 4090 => 7.9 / 33.9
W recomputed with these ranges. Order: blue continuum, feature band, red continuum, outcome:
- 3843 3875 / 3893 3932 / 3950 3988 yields -3.6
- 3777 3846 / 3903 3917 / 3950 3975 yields -4.7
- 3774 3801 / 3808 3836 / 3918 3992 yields 7.8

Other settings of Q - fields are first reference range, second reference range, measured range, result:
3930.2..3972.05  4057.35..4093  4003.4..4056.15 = -0.25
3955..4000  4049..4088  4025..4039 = -0.14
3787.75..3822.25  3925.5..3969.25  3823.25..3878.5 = 0.19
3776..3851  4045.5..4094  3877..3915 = 0.12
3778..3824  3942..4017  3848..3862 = 0.38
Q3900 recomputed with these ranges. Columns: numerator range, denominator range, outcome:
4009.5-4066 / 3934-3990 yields 1.71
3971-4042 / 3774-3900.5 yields 2.04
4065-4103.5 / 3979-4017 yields 1.04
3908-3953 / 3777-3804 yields 0.98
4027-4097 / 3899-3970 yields 1.95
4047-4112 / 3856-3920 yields 1.89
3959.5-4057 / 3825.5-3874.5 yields 2.24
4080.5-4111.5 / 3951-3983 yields 1.83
